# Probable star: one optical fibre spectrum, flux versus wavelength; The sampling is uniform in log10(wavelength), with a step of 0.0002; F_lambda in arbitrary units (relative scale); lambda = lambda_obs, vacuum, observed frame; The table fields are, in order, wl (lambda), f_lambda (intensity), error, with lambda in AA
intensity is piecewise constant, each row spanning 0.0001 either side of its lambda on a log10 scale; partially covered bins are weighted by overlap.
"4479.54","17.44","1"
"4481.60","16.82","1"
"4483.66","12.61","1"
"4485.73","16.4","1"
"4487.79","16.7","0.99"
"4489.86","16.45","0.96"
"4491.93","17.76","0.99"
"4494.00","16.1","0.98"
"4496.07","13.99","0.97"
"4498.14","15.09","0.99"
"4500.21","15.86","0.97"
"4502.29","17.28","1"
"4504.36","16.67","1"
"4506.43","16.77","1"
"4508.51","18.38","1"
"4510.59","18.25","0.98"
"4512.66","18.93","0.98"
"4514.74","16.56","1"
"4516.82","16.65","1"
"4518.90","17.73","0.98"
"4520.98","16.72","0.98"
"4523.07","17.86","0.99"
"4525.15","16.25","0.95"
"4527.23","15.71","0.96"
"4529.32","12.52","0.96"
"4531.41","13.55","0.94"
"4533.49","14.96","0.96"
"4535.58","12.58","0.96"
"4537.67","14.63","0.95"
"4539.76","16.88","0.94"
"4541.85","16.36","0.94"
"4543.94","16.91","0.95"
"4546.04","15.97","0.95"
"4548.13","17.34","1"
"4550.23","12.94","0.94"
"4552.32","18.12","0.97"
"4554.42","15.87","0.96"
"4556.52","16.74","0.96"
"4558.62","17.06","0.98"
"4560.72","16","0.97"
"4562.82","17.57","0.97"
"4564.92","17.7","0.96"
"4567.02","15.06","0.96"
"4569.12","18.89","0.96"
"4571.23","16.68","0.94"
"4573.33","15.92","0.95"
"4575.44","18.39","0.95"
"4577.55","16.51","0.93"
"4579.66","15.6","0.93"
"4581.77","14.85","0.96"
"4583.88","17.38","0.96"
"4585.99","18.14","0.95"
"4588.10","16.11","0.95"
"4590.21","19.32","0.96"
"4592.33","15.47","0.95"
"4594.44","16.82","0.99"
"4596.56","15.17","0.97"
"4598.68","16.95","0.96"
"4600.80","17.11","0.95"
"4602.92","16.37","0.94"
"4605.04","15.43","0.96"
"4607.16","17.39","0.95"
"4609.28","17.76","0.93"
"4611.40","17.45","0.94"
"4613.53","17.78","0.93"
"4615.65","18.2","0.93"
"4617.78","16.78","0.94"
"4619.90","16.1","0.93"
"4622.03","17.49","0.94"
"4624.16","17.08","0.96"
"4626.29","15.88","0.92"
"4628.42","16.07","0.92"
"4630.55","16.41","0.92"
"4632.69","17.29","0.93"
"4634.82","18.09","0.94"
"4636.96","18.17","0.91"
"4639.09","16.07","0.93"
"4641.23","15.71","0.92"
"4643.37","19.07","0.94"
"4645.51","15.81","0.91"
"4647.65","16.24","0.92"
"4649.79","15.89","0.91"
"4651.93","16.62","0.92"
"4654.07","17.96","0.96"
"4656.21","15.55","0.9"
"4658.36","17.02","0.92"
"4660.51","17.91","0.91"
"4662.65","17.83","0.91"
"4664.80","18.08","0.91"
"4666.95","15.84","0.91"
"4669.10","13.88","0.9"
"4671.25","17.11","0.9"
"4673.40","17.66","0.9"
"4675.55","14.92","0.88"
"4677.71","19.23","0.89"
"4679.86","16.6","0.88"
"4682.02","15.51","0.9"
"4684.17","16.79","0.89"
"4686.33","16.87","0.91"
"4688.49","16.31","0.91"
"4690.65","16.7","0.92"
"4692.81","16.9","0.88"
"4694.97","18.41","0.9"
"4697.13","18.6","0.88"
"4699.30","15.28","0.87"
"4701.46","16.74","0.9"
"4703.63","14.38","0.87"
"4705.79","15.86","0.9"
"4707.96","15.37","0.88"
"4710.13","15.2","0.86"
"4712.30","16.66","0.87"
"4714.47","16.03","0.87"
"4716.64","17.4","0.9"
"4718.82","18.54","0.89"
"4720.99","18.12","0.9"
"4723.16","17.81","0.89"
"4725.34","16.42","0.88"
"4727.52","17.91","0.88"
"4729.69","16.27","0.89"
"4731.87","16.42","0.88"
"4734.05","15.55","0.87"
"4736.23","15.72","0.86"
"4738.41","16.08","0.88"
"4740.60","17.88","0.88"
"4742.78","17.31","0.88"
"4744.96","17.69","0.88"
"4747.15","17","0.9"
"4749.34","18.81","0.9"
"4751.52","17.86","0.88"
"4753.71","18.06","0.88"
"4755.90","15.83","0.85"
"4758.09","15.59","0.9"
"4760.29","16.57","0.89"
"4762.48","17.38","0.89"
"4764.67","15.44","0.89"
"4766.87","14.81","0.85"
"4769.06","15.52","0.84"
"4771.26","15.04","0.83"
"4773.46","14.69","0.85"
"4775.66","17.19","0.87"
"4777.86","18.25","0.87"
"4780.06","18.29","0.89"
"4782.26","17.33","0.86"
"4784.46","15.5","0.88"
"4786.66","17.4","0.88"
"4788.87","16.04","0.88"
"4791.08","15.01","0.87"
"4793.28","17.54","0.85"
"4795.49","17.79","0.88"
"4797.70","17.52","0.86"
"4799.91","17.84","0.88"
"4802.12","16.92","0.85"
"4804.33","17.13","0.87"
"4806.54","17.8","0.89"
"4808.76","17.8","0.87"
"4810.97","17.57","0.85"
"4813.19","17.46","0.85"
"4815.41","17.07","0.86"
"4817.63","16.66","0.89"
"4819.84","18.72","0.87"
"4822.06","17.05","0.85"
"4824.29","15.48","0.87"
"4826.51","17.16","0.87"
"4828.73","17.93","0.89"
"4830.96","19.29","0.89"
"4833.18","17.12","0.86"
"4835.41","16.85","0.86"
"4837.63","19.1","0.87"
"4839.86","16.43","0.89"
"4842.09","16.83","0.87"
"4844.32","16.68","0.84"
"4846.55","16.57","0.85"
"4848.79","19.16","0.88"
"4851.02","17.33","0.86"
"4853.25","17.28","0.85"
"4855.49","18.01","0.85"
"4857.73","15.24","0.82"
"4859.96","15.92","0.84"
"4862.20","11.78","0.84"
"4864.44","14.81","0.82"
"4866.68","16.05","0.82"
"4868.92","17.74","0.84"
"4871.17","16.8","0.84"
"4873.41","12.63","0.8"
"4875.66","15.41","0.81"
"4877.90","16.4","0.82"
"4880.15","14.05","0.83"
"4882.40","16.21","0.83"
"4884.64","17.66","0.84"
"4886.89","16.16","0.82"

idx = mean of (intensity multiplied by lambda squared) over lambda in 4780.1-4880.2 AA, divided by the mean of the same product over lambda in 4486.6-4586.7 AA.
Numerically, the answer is 1.2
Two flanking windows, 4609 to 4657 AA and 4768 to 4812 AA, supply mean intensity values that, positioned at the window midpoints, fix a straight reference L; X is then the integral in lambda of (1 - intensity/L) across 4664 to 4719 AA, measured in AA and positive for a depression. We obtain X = 1.27 AA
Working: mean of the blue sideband 16.9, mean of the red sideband 16.9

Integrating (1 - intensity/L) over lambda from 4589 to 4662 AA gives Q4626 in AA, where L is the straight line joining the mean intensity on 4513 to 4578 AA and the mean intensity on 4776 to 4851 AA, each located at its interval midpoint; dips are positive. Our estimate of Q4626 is -1.5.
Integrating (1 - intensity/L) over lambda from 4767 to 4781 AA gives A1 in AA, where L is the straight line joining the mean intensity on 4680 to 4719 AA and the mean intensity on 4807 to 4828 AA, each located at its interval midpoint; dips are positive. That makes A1 0.5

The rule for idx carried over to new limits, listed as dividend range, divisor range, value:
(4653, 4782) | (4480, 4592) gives 1.10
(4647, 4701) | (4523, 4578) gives 1.10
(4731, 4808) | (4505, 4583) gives 1.13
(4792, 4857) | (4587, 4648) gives 1.13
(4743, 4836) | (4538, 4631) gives 1.11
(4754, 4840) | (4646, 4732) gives 1.06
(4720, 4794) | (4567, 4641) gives 1.06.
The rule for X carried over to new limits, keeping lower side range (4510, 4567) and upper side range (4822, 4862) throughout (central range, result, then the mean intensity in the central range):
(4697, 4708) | 0.5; 15.9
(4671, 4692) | -0.2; 16.8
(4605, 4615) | -0.6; 17.4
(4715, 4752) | -1.0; 17.2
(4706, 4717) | 0.4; 16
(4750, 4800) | 0.7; 16.6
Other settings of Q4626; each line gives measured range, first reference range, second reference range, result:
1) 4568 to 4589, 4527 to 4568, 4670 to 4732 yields -1.20 AA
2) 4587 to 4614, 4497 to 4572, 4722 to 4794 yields -0.64 AA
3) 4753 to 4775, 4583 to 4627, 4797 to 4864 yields 1.52 AA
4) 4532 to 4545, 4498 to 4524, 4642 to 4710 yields 1.36 AA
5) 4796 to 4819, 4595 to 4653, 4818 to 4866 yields -0.72 AA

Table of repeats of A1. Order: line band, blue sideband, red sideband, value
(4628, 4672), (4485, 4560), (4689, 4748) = -0.62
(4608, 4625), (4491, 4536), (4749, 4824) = -0.88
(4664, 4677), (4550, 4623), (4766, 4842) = 0.47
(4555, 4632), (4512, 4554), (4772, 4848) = -2.95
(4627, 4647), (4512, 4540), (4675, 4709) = -0.79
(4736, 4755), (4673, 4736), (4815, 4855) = -0.60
